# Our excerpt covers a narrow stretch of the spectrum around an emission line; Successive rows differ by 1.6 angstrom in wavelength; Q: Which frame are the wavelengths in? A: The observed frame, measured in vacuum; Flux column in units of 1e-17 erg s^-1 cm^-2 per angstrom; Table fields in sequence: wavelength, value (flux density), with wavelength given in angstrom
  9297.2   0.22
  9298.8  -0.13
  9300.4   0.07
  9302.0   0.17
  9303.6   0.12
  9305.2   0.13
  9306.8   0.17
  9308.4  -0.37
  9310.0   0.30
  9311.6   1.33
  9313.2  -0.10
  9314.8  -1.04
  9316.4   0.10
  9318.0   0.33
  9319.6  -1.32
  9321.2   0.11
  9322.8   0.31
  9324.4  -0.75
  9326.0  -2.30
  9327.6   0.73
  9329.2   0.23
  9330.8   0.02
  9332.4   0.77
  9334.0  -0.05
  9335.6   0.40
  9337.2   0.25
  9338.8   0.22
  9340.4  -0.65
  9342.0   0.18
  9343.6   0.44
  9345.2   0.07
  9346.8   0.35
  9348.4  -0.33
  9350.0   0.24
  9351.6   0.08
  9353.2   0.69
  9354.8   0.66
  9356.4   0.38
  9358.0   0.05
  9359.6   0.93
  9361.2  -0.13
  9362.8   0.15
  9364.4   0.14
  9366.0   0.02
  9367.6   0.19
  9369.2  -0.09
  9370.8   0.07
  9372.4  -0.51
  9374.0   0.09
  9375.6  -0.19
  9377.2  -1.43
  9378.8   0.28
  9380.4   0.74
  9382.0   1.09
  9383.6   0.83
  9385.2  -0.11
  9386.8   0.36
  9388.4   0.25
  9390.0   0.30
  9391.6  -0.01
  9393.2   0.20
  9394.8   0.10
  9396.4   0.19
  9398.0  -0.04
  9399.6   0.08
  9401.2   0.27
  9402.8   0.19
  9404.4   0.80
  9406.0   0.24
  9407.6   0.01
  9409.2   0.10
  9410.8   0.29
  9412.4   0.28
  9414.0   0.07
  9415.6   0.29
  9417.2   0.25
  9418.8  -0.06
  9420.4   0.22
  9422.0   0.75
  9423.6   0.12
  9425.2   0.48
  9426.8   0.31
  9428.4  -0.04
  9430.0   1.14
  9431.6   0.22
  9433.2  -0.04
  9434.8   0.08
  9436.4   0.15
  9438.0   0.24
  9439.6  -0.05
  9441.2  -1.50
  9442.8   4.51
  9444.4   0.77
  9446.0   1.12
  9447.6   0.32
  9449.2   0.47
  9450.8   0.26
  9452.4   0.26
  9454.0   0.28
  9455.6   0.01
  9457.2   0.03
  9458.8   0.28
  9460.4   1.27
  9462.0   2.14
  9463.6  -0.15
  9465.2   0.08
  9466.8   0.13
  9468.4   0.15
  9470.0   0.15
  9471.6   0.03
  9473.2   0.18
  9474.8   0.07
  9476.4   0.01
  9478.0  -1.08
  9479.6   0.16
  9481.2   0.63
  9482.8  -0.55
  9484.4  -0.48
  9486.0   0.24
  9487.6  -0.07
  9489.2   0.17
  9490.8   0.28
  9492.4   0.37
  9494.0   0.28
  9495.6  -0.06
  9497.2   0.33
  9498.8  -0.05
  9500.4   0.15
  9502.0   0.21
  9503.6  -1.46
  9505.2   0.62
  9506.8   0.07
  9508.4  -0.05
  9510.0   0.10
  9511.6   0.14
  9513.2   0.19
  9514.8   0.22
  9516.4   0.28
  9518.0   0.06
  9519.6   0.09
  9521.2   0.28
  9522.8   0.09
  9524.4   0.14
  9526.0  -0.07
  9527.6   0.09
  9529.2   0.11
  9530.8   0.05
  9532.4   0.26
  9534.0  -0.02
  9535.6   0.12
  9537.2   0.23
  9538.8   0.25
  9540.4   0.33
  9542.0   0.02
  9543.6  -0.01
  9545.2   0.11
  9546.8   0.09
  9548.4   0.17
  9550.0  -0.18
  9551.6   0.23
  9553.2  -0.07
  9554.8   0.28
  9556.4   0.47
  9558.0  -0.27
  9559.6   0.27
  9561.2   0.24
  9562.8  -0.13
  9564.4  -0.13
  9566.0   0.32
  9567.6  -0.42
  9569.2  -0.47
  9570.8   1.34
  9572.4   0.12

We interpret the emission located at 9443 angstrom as [O III] 5007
